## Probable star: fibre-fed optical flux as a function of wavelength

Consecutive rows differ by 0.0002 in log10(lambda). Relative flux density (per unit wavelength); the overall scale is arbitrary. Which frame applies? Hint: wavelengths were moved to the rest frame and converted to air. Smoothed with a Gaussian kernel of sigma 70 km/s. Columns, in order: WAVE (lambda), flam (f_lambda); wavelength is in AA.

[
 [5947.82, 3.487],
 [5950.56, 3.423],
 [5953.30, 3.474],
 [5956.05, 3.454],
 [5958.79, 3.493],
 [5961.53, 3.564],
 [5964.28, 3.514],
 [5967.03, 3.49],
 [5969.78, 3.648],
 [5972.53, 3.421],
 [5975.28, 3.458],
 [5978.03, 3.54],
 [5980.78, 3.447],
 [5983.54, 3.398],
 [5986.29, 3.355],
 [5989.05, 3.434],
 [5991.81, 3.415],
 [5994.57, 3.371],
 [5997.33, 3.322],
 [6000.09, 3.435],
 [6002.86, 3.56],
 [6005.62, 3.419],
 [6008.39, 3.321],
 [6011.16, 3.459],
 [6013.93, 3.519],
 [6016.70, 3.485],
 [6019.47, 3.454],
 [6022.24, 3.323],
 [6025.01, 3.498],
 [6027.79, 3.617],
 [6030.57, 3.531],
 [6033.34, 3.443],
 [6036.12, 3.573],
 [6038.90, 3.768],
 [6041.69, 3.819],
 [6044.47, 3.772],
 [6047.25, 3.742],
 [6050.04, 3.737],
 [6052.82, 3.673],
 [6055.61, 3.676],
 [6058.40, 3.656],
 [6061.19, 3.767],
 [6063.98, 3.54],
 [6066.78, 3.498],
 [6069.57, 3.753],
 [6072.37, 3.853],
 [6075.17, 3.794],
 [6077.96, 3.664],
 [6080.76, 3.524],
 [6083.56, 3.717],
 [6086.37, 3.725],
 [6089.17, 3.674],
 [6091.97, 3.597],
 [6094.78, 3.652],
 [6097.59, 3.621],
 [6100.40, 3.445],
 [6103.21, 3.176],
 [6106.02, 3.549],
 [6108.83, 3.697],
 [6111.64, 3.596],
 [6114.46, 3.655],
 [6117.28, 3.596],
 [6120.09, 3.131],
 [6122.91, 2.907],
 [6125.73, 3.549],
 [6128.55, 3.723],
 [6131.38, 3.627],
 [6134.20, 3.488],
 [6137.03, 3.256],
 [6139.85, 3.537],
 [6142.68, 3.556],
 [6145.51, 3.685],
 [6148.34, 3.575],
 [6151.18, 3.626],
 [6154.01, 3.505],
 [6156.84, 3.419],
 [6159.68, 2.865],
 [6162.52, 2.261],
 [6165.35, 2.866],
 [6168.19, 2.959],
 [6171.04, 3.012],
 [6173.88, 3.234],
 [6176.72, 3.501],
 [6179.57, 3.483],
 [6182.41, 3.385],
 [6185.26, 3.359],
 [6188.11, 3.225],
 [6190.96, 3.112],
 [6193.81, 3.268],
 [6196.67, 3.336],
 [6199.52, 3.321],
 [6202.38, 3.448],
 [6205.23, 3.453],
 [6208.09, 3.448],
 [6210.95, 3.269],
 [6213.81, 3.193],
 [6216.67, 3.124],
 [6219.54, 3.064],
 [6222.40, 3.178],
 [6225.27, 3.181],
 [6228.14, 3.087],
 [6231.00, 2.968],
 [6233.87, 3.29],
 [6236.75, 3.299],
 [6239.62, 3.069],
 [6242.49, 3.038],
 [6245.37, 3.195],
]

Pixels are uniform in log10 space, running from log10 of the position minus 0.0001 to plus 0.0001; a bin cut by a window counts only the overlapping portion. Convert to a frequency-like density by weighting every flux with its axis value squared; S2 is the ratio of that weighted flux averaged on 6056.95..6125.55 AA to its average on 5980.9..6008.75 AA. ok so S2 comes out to 1.08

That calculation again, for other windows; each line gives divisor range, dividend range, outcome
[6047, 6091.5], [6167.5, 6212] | 0.93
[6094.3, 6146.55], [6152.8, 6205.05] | 0.93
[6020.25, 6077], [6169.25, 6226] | 0.94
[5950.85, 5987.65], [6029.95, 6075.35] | 1.09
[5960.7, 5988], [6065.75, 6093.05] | 1.10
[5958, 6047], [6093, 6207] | 1.01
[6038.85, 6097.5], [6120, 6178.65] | 0.92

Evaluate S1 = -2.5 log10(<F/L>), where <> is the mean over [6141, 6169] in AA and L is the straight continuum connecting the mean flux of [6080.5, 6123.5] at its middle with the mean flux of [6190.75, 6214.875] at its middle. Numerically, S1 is 0.060 mag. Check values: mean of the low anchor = 3.53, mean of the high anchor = 3.33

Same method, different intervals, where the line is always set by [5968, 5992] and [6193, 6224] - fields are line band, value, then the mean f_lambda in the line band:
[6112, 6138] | -0.03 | 3.45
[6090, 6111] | -0.05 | 3.54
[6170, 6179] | 0.01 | 3.28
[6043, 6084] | -0.09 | 3.69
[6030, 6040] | -0.05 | 3.58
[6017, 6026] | 0.00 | 3.43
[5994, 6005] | 0.01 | 3.43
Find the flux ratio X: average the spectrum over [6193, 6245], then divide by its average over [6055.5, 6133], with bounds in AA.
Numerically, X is 0.90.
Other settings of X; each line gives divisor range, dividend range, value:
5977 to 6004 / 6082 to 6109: 1.05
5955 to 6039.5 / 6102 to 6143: 1.00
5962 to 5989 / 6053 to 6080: 1.06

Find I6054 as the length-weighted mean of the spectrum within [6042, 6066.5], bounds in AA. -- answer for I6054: 3.69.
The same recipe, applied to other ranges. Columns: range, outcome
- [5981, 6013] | 3.41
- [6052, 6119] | 3.63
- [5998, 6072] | 3.58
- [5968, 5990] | 3.46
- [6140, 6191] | 3.27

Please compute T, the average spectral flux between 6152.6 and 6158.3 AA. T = 3.46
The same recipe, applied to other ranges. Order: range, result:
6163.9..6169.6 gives 2.91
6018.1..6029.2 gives 3.47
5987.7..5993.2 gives 3.42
